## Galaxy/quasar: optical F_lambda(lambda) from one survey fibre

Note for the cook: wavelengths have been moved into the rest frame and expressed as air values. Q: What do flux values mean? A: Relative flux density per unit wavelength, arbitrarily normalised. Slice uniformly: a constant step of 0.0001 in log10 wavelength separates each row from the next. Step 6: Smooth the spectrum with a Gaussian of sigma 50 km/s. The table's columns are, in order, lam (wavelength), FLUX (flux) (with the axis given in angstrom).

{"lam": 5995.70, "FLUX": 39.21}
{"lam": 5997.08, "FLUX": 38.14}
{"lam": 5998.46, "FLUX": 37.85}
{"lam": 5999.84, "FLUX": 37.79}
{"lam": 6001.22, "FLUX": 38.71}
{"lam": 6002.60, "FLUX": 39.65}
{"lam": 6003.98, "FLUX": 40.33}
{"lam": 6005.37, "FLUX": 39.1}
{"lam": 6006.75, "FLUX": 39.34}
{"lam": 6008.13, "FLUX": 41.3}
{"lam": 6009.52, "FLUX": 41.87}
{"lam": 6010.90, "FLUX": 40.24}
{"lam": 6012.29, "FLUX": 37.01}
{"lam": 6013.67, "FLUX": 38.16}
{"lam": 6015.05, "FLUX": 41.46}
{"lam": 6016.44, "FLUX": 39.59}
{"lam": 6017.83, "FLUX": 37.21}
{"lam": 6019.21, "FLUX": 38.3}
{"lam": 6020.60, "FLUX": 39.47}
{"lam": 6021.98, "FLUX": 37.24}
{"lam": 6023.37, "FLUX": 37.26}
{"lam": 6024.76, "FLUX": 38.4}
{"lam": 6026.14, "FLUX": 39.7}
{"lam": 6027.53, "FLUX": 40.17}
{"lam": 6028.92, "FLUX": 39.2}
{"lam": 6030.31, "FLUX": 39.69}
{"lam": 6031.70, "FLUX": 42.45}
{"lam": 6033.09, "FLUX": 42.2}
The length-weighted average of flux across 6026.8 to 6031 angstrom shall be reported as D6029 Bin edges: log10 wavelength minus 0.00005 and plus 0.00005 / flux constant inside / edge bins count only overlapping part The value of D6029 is 39.6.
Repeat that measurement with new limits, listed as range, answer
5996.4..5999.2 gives 38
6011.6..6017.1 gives 39.1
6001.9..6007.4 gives 39.6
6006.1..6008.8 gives 40.4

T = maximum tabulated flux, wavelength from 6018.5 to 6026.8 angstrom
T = 39.7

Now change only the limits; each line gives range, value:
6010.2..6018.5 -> 41.46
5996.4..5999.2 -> 38.14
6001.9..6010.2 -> 41.87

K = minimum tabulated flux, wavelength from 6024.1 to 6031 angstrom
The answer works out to 38.4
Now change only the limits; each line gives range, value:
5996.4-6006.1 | 37.79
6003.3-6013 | 37.01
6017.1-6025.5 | 37.21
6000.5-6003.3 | 38.71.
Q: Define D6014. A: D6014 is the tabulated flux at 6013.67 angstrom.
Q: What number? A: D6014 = 38.16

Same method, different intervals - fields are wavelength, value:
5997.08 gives 38.14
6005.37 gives 39.1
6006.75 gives 39.34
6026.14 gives 39.7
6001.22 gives 38.71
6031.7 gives 42.45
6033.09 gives 42.2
